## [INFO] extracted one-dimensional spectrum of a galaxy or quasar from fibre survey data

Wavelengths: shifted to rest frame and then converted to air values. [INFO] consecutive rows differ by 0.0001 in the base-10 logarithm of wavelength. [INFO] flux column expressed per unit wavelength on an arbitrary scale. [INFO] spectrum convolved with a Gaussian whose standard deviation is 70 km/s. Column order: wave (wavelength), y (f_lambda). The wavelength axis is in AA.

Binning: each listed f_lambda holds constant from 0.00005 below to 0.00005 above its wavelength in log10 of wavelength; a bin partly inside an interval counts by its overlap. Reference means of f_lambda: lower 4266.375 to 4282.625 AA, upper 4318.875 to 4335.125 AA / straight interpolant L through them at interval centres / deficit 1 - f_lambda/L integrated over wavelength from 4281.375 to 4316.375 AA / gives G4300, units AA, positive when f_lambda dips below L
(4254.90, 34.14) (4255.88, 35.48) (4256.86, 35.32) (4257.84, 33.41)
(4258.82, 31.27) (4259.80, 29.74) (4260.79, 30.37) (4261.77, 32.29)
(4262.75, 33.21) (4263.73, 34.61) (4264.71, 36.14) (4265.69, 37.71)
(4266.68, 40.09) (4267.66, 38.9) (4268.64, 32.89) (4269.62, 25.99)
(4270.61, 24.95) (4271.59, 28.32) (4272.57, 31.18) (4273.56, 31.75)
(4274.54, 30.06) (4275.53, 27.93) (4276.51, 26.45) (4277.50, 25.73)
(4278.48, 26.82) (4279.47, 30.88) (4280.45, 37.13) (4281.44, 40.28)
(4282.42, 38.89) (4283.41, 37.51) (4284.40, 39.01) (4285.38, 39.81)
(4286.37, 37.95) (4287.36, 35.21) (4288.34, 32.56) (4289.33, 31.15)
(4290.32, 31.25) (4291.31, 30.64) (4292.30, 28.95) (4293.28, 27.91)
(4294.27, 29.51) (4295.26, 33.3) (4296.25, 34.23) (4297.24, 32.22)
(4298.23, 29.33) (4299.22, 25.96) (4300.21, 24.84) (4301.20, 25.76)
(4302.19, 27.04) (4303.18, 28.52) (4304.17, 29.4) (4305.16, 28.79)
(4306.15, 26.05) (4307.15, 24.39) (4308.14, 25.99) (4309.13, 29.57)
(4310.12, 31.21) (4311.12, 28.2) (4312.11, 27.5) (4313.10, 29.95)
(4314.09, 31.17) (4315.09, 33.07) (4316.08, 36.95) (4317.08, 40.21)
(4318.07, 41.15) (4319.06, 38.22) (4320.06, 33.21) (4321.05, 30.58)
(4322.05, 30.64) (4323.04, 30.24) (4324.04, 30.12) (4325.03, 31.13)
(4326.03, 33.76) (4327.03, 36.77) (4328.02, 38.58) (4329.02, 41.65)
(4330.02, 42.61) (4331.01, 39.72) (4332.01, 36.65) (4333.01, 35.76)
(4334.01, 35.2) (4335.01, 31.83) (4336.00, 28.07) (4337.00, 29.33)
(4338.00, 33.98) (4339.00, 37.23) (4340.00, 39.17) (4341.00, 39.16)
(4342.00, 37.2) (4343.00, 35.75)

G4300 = 2.1 AA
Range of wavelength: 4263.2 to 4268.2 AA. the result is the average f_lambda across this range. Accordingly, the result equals 37.4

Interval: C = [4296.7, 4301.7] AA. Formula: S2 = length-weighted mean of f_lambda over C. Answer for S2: 27.7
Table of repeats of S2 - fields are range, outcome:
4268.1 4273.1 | 28.8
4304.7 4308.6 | 26.3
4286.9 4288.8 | 34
